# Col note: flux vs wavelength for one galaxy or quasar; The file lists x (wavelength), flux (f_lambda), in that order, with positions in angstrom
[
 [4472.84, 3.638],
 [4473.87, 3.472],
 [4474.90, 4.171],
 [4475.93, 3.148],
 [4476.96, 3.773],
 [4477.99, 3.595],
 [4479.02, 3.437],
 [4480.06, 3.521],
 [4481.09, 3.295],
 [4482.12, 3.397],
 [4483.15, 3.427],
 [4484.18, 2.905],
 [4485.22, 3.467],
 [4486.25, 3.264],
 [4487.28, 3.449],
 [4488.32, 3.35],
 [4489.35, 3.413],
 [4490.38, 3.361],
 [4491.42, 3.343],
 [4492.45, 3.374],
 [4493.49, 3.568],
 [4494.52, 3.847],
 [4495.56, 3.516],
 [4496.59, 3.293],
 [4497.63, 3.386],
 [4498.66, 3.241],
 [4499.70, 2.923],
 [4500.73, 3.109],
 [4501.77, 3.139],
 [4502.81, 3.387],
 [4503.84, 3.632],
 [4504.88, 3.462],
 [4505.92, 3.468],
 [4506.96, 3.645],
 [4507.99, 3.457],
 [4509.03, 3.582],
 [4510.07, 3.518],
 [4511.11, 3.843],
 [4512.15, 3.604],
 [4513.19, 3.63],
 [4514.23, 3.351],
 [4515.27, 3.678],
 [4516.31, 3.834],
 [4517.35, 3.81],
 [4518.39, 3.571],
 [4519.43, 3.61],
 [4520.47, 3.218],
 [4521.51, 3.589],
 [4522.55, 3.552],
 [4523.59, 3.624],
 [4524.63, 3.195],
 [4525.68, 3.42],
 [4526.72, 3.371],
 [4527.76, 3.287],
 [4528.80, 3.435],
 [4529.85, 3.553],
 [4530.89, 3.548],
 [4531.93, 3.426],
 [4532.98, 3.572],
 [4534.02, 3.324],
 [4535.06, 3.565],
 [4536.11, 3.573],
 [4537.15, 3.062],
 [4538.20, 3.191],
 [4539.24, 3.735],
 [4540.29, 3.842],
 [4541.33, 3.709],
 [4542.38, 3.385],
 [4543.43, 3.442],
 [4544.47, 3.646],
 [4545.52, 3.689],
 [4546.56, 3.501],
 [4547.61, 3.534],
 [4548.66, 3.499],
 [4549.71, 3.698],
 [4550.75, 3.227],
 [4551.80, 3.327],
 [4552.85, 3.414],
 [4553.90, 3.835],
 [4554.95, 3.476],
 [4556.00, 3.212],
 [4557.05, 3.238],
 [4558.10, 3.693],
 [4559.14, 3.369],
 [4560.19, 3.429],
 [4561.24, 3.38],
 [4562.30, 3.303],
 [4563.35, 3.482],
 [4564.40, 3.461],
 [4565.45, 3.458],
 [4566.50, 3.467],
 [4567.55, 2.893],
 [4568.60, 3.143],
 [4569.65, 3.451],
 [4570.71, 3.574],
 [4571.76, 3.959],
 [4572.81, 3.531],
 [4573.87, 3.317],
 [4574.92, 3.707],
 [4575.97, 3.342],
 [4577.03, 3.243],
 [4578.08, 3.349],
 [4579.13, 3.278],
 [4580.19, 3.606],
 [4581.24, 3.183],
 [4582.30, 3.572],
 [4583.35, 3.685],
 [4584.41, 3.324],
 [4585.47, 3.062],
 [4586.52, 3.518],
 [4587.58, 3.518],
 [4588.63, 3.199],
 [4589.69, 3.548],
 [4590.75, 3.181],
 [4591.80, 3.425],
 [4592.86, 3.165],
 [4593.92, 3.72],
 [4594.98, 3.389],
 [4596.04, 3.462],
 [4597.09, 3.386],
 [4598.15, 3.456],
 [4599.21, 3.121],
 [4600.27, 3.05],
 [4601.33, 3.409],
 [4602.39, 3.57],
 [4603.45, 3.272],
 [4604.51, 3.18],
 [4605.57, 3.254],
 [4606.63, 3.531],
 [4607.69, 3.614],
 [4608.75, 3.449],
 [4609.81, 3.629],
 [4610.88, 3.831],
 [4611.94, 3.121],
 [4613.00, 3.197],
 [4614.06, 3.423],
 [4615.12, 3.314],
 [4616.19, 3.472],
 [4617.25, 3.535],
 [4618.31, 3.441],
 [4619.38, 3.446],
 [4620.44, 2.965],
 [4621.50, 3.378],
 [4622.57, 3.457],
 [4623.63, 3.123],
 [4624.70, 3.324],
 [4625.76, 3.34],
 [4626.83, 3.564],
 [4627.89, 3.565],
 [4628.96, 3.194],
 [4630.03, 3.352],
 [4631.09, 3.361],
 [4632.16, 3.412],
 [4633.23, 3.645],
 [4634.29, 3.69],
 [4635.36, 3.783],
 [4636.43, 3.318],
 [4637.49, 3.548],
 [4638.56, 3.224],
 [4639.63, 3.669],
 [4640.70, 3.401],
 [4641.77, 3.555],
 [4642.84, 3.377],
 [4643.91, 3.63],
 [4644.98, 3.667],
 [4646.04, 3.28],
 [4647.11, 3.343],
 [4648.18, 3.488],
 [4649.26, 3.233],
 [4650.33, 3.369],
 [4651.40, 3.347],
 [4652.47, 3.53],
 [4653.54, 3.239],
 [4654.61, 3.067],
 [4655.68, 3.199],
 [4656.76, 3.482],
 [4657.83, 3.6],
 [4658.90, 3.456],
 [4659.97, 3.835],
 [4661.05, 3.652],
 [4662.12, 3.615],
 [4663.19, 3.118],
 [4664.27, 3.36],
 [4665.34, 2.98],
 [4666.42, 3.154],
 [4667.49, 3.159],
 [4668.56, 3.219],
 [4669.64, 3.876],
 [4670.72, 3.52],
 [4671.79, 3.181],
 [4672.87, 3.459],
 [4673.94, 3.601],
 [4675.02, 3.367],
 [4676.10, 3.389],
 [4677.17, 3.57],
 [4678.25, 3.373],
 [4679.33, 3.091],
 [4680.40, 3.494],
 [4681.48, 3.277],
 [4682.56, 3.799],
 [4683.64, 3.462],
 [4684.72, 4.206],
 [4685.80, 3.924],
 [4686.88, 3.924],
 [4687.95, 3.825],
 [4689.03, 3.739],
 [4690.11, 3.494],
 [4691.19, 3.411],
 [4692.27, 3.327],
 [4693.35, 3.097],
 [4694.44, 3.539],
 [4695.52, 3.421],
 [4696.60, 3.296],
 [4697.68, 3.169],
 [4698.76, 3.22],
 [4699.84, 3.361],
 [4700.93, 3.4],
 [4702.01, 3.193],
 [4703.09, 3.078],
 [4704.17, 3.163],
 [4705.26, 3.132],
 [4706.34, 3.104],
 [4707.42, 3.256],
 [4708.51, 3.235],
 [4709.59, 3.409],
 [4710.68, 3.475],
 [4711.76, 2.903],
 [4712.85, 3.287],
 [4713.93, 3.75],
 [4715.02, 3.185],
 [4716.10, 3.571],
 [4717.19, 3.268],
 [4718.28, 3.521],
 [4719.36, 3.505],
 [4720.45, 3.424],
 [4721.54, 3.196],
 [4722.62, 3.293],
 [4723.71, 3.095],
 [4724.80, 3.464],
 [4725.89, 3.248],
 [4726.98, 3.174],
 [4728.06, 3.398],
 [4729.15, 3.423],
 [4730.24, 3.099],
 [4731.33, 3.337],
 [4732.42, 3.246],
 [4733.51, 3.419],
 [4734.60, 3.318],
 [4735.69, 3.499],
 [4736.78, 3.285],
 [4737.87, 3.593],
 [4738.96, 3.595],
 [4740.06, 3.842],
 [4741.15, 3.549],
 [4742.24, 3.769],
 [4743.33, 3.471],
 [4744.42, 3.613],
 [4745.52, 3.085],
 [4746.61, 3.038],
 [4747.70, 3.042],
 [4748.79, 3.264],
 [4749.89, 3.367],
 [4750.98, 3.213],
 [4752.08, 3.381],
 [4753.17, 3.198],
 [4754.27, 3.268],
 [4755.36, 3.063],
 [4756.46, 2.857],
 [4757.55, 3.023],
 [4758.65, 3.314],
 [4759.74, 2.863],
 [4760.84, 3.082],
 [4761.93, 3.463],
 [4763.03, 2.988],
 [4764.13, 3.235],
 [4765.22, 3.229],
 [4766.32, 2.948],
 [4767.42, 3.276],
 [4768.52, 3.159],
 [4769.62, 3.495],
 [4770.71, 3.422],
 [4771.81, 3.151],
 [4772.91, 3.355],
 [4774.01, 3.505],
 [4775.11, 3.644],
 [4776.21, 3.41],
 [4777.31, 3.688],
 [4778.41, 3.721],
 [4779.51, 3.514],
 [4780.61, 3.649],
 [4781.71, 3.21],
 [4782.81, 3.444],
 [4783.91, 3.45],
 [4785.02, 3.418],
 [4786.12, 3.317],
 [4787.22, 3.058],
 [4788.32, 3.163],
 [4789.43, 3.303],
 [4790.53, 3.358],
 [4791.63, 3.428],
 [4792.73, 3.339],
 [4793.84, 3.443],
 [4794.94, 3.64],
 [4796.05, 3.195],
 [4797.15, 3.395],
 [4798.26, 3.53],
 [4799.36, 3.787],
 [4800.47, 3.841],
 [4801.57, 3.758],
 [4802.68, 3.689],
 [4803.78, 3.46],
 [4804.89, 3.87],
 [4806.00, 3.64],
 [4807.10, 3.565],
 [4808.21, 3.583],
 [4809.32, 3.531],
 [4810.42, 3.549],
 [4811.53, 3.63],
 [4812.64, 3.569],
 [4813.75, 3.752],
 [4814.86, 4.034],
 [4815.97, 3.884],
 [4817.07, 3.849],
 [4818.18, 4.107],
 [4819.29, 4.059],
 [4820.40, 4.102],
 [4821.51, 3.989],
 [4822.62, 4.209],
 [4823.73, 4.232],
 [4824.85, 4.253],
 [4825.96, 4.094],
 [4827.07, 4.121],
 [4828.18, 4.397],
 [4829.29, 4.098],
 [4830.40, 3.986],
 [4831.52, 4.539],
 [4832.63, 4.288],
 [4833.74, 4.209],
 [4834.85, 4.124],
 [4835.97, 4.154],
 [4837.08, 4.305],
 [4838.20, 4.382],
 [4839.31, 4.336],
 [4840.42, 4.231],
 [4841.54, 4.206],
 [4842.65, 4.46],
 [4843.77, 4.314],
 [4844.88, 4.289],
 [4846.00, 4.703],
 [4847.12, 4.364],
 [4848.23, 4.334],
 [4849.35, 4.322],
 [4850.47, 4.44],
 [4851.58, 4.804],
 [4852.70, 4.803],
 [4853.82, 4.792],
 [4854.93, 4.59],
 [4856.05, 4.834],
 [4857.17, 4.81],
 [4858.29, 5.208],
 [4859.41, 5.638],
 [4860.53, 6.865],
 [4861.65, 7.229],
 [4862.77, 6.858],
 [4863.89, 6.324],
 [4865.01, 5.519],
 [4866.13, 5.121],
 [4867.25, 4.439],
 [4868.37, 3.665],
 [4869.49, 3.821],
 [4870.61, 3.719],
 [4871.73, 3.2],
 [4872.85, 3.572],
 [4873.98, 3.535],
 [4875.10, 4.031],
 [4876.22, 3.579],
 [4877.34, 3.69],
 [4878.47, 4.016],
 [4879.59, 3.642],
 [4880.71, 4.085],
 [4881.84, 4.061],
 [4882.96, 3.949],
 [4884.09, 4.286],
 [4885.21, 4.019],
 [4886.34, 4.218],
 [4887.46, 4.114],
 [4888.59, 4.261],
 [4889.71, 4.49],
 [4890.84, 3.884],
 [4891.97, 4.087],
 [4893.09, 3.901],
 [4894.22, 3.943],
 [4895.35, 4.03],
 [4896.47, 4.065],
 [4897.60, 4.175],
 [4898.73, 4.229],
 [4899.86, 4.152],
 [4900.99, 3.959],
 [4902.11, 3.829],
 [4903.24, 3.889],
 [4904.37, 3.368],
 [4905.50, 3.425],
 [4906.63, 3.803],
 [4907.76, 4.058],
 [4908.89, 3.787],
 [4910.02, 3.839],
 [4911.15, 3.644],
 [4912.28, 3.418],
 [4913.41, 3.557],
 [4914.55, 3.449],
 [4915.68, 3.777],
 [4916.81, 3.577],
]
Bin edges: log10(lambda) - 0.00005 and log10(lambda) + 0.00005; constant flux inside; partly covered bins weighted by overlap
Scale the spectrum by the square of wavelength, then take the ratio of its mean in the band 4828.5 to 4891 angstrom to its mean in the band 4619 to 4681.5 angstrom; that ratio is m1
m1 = 1.4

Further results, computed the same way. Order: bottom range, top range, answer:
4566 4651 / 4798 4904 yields 1.38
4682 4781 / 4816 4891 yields 1.38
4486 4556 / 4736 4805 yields 1.08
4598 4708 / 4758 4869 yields 1.26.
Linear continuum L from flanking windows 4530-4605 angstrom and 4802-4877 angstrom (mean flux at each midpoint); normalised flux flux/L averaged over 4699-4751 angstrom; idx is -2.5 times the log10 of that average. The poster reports 0.183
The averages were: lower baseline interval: 3.43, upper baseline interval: 4.33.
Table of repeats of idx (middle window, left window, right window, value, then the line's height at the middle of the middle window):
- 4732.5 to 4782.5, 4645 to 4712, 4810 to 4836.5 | 0.13 mag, 3.76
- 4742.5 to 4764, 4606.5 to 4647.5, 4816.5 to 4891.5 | 0.24 mag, 3.98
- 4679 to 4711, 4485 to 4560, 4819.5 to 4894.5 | 0.16 mag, 3.95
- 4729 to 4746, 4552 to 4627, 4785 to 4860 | 0.11 mag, 3.8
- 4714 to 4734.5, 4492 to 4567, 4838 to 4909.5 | 0.19 mag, 3.97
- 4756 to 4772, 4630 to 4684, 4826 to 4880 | 0.26 mag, 4.02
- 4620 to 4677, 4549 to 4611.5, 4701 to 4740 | -0.01 mag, 3.37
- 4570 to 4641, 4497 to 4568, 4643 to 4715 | 0.01 mag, 3.44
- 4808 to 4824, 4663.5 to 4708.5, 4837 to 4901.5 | 0.07 mag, 4.13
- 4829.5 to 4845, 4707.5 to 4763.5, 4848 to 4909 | -0.06 mag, 4.06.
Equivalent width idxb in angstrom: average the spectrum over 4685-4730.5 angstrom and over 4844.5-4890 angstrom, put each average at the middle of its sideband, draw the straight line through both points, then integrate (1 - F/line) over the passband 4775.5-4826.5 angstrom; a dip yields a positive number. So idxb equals 5.2 angstrom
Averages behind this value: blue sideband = 3.36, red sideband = 4.54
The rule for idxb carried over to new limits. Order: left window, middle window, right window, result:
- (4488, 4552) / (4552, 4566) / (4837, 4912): 0.5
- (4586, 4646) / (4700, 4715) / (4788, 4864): 2.0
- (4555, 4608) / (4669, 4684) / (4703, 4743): -0.4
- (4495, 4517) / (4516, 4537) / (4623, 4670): -0.2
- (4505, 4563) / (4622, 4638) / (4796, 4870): 1.4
